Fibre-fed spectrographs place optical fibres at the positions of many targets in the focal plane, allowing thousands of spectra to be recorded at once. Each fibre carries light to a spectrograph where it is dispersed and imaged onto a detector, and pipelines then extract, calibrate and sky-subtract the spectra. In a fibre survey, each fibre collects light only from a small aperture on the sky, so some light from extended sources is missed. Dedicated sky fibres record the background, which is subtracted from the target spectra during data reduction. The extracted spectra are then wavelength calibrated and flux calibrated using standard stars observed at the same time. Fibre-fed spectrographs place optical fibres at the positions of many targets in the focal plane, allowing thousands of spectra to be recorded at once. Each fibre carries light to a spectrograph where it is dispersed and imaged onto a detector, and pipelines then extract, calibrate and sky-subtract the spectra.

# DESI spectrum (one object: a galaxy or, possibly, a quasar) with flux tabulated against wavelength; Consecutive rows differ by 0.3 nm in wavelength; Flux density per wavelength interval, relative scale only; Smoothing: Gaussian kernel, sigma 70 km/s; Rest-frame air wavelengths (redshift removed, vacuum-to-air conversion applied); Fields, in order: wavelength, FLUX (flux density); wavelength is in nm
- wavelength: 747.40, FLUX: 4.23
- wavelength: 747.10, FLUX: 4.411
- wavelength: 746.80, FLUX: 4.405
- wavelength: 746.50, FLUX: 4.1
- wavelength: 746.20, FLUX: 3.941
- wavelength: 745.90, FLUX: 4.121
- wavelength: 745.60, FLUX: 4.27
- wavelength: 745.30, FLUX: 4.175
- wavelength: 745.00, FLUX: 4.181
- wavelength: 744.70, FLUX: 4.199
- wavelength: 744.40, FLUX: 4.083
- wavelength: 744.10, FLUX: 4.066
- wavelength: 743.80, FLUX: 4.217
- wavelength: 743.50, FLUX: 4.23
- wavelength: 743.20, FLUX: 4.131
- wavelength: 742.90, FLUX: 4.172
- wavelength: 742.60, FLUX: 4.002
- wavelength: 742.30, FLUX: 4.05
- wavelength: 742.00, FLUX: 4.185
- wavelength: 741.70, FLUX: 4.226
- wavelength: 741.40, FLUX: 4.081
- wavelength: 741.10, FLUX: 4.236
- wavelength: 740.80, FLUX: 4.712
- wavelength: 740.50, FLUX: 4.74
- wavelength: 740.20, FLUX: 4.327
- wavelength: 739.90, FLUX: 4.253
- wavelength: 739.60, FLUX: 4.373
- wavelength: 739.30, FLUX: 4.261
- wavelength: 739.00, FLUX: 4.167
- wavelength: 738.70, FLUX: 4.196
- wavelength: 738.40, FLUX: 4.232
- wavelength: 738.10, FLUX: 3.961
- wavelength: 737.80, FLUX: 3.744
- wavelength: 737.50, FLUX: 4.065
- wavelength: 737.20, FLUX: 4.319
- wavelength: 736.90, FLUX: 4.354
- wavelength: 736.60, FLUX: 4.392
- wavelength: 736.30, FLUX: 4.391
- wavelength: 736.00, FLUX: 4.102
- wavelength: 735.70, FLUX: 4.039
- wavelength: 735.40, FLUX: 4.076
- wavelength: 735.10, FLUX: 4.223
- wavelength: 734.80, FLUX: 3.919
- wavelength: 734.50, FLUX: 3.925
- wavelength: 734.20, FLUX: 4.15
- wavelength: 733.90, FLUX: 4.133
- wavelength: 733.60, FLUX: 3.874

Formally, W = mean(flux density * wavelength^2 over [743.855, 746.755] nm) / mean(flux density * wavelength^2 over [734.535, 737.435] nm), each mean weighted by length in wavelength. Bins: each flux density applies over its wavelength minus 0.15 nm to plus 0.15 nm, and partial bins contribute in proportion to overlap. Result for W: 1.01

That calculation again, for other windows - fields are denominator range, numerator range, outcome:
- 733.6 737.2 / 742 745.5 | 1.02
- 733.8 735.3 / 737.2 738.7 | 1.01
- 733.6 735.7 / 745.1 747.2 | 1.07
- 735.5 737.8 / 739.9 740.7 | 1.08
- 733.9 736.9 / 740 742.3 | 1.06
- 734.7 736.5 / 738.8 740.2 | 1.04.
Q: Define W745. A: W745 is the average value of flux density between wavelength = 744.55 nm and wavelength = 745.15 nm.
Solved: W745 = 4.19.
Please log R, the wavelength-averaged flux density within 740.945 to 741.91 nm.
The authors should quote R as 4.18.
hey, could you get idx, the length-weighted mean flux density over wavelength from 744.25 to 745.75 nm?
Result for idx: 4.18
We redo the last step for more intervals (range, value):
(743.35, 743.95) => 4.22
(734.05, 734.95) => 4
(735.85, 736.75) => 4.3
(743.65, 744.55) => 4.12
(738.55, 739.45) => 4.21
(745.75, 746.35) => 4.03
